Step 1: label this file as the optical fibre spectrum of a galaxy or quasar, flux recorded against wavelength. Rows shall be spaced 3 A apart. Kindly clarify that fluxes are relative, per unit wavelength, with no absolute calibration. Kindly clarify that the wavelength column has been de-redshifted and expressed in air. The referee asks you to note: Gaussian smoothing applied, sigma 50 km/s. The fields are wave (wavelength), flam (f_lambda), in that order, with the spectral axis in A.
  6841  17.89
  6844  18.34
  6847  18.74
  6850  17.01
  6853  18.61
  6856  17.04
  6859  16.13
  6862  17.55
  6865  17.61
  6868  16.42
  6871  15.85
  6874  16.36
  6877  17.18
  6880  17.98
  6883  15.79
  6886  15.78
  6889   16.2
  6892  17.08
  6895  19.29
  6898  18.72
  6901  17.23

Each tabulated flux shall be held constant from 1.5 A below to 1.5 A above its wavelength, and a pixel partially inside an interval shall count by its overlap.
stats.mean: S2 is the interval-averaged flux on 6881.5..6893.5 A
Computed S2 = 16.2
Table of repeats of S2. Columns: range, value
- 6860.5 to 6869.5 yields 17.2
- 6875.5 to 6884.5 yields 17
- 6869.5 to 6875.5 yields 16.1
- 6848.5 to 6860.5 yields 17.2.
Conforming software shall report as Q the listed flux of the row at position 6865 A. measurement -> 17.61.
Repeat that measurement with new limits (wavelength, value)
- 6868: 16.42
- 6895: 19.29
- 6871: 15.85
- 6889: 16.2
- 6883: 15.79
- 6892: 17.08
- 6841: 17.89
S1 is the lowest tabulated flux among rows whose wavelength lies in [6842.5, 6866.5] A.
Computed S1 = 16.13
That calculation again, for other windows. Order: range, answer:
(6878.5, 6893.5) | 15.78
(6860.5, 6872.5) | 15.85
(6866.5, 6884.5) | 15.79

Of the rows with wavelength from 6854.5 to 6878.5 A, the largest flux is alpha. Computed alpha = 17.61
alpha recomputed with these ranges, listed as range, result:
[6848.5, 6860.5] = 18.61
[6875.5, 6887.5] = 17.98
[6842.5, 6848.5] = 18.74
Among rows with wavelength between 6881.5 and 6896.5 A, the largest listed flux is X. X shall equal 19.29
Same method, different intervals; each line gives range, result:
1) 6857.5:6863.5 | 17.55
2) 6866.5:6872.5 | 16.42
